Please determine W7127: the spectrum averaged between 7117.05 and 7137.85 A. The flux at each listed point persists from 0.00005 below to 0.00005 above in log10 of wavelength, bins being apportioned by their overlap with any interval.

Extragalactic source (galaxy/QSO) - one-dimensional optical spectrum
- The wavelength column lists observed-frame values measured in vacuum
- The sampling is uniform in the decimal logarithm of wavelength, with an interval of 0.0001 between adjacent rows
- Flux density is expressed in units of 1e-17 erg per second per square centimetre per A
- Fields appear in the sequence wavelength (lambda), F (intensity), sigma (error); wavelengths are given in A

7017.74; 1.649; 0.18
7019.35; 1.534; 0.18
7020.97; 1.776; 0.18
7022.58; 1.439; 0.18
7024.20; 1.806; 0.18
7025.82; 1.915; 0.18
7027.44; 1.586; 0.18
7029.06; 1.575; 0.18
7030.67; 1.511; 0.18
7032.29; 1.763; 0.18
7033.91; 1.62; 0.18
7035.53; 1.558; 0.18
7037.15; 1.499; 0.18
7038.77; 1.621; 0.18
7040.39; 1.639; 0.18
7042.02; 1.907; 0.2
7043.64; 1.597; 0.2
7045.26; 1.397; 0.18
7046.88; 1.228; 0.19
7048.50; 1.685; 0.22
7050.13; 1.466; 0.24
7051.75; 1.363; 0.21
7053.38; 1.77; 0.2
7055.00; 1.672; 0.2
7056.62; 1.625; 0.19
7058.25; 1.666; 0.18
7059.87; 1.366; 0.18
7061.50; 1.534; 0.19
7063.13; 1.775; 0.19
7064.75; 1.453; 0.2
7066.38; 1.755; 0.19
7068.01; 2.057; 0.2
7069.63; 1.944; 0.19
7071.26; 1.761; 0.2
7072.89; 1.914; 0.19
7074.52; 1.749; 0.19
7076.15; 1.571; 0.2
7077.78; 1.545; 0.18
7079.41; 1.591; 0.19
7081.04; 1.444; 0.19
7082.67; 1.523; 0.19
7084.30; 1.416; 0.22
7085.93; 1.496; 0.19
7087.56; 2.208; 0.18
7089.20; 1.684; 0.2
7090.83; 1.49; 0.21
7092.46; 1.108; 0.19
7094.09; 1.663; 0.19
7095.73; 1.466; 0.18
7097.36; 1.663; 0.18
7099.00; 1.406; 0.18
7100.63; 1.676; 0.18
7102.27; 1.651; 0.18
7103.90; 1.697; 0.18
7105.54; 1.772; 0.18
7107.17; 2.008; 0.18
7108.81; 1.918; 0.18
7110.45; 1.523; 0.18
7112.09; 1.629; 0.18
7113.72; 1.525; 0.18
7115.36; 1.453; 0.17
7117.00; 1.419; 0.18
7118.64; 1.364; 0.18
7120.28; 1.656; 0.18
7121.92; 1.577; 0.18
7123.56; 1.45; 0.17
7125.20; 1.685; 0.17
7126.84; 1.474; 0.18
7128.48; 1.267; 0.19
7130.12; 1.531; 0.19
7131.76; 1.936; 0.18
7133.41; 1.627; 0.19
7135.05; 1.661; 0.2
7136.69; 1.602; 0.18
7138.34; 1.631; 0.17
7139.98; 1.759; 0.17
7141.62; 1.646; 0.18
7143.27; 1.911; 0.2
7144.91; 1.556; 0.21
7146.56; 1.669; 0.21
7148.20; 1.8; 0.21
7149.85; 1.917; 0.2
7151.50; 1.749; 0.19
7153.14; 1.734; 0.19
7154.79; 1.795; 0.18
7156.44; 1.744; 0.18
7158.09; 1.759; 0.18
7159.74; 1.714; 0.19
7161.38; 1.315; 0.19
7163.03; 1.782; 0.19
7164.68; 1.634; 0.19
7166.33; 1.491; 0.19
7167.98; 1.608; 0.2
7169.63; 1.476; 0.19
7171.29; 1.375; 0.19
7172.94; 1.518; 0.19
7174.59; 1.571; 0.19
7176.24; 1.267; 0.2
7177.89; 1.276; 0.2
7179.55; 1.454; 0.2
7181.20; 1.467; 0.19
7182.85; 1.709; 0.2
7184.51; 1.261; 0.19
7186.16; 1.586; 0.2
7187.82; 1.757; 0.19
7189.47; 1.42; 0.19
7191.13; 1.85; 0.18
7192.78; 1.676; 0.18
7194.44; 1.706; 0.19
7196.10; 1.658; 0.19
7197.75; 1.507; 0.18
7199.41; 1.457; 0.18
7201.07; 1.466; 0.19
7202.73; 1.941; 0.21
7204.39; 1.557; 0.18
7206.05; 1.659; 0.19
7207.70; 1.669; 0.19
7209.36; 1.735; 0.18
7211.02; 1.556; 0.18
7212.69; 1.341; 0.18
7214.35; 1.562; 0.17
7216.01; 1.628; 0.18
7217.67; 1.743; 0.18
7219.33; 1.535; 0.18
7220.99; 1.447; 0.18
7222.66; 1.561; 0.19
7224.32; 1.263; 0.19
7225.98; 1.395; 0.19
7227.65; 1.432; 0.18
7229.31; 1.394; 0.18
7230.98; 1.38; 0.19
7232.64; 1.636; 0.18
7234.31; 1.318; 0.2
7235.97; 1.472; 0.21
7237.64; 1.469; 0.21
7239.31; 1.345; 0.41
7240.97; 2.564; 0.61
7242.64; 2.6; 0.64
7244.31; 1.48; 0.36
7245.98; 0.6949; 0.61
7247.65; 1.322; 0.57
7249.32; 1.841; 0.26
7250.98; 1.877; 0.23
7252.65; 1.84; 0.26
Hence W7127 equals 1.56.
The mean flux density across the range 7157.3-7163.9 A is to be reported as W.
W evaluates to 1.64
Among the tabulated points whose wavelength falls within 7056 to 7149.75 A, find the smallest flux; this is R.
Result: 1.108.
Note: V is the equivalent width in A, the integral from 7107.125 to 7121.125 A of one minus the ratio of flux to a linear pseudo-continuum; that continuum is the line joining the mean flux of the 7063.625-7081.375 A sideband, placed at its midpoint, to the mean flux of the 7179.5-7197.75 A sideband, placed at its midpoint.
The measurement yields 0.7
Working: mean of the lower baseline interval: 1.72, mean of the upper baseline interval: 1.6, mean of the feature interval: 1.59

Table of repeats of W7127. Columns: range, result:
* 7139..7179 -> 1.63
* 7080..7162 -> 1.63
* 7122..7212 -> 1.61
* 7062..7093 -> 1.66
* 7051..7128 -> 1.62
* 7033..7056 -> 1.57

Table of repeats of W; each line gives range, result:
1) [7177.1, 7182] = 1.4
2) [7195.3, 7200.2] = 1.54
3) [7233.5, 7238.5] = 1.42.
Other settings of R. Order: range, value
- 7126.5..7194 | 1.261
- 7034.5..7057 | 1.228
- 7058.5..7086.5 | 1.366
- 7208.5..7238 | 1.263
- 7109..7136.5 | 1.267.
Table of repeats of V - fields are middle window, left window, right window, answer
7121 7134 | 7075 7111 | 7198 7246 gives 0.30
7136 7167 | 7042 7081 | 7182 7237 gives -2.20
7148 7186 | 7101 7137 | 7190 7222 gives 0.77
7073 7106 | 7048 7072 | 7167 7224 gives 0.82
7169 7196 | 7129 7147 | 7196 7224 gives 1.51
